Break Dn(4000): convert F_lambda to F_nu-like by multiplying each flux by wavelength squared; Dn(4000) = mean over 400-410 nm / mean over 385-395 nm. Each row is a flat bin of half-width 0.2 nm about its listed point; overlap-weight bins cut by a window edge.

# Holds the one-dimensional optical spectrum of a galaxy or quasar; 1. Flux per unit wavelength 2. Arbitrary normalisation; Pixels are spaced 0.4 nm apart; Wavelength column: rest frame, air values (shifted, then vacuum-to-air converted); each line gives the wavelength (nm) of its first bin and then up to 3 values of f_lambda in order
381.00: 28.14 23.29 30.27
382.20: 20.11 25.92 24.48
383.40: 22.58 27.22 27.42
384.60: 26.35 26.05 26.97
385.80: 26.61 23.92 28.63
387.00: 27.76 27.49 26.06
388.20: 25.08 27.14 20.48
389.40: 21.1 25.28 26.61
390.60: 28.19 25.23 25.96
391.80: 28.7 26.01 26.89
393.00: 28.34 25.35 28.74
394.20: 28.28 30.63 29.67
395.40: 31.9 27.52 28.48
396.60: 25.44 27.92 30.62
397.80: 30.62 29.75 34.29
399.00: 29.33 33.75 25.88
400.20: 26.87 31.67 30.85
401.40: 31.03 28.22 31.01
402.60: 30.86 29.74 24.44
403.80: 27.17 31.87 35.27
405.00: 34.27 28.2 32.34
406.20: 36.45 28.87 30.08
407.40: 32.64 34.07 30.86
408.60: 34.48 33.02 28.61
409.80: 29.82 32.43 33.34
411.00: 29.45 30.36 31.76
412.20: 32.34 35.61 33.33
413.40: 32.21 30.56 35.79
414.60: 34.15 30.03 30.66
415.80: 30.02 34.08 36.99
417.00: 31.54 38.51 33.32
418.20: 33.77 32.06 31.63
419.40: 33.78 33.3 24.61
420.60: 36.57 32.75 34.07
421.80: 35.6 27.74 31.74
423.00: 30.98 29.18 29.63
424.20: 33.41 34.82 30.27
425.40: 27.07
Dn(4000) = 1.3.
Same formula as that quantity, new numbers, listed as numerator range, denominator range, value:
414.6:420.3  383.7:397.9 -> 1.38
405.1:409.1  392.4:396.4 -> 1.20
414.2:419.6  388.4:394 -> 1.45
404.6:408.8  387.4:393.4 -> 1.36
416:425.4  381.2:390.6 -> 1.51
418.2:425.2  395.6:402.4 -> 1.20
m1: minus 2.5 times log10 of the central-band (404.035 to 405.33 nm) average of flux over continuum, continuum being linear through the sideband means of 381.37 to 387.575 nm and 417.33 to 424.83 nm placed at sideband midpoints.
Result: -0.130 mag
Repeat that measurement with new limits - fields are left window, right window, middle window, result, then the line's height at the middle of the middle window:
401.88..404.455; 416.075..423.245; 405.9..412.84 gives -0.05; 30.6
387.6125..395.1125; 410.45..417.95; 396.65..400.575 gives -0.05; 28.5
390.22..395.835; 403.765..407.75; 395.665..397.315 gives 0.06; 29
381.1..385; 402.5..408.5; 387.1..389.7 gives 0.09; 26.8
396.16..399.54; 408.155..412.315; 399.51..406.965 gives 0.01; 30.7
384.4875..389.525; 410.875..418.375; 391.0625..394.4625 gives 0.00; 27.2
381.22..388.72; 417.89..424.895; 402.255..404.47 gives 0.00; 29.1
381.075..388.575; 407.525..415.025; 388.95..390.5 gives 0.14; 27.1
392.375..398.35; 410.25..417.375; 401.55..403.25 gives 0.01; 30.2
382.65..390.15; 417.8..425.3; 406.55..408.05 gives -0.08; 29.4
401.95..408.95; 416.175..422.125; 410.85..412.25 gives 0.05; 32.2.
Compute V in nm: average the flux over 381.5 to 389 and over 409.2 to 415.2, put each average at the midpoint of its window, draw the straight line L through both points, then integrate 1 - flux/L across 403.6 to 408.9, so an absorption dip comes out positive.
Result -0.24 nm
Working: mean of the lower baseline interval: 25.9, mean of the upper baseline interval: 32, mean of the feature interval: 32.1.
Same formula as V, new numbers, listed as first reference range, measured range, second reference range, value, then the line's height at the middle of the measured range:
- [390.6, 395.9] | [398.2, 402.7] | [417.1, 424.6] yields -0.183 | 29.1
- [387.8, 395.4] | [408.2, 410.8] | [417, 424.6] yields -0.145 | 30.2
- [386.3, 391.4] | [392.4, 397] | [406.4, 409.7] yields -0.132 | 27.5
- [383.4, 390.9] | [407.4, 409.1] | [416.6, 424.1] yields -0.171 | 30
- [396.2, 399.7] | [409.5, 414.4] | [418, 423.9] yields -0.164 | 31.1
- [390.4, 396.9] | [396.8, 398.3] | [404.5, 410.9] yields -0.037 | 29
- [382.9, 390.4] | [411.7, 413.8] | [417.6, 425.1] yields -0.164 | 30.5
